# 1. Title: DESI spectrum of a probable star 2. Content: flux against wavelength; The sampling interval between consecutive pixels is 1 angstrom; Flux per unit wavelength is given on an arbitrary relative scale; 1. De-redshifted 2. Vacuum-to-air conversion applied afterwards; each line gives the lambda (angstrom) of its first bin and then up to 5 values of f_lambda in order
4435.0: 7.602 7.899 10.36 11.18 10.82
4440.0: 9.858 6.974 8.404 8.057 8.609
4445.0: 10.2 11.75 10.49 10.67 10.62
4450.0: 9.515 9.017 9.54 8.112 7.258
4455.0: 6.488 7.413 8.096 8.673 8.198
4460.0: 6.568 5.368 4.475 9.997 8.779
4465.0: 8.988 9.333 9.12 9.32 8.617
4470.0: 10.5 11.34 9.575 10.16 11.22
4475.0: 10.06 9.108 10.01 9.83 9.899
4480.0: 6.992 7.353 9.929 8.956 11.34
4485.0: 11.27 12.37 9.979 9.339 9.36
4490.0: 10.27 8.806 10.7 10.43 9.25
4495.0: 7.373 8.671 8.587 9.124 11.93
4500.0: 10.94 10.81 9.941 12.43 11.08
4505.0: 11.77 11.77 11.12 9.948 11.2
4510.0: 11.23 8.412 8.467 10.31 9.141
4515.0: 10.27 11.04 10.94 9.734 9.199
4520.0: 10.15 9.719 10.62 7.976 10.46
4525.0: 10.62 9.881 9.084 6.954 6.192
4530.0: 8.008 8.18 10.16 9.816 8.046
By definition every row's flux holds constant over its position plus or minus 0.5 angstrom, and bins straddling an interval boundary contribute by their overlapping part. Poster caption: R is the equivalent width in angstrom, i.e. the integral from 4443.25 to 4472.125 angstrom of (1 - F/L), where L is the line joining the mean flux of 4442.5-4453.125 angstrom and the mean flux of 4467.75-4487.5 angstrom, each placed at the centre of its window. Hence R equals 2.8 angstrom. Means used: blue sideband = 9.74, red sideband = 9.9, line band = 8.83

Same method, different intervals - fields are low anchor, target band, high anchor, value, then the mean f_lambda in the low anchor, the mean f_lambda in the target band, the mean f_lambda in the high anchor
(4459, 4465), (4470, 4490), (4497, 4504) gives -2.4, 7.3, 9.92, 10.7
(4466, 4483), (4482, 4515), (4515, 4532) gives -2.6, 9.54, 10.2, 9.35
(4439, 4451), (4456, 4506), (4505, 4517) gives 2.5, 9.59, 9.52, 10.4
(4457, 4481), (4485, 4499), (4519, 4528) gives -0.8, 8.91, 9.7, 9.62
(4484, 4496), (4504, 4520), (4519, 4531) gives -1.6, 9.93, 10.3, 9.03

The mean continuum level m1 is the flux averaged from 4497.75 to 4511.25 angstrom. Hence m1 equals 10.9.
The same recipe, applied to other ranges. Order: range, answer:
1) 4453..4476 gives 8.62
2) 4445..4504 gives 9.41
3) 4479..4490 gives 9.72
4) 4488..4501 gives 9.66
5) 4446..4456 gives 9.13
